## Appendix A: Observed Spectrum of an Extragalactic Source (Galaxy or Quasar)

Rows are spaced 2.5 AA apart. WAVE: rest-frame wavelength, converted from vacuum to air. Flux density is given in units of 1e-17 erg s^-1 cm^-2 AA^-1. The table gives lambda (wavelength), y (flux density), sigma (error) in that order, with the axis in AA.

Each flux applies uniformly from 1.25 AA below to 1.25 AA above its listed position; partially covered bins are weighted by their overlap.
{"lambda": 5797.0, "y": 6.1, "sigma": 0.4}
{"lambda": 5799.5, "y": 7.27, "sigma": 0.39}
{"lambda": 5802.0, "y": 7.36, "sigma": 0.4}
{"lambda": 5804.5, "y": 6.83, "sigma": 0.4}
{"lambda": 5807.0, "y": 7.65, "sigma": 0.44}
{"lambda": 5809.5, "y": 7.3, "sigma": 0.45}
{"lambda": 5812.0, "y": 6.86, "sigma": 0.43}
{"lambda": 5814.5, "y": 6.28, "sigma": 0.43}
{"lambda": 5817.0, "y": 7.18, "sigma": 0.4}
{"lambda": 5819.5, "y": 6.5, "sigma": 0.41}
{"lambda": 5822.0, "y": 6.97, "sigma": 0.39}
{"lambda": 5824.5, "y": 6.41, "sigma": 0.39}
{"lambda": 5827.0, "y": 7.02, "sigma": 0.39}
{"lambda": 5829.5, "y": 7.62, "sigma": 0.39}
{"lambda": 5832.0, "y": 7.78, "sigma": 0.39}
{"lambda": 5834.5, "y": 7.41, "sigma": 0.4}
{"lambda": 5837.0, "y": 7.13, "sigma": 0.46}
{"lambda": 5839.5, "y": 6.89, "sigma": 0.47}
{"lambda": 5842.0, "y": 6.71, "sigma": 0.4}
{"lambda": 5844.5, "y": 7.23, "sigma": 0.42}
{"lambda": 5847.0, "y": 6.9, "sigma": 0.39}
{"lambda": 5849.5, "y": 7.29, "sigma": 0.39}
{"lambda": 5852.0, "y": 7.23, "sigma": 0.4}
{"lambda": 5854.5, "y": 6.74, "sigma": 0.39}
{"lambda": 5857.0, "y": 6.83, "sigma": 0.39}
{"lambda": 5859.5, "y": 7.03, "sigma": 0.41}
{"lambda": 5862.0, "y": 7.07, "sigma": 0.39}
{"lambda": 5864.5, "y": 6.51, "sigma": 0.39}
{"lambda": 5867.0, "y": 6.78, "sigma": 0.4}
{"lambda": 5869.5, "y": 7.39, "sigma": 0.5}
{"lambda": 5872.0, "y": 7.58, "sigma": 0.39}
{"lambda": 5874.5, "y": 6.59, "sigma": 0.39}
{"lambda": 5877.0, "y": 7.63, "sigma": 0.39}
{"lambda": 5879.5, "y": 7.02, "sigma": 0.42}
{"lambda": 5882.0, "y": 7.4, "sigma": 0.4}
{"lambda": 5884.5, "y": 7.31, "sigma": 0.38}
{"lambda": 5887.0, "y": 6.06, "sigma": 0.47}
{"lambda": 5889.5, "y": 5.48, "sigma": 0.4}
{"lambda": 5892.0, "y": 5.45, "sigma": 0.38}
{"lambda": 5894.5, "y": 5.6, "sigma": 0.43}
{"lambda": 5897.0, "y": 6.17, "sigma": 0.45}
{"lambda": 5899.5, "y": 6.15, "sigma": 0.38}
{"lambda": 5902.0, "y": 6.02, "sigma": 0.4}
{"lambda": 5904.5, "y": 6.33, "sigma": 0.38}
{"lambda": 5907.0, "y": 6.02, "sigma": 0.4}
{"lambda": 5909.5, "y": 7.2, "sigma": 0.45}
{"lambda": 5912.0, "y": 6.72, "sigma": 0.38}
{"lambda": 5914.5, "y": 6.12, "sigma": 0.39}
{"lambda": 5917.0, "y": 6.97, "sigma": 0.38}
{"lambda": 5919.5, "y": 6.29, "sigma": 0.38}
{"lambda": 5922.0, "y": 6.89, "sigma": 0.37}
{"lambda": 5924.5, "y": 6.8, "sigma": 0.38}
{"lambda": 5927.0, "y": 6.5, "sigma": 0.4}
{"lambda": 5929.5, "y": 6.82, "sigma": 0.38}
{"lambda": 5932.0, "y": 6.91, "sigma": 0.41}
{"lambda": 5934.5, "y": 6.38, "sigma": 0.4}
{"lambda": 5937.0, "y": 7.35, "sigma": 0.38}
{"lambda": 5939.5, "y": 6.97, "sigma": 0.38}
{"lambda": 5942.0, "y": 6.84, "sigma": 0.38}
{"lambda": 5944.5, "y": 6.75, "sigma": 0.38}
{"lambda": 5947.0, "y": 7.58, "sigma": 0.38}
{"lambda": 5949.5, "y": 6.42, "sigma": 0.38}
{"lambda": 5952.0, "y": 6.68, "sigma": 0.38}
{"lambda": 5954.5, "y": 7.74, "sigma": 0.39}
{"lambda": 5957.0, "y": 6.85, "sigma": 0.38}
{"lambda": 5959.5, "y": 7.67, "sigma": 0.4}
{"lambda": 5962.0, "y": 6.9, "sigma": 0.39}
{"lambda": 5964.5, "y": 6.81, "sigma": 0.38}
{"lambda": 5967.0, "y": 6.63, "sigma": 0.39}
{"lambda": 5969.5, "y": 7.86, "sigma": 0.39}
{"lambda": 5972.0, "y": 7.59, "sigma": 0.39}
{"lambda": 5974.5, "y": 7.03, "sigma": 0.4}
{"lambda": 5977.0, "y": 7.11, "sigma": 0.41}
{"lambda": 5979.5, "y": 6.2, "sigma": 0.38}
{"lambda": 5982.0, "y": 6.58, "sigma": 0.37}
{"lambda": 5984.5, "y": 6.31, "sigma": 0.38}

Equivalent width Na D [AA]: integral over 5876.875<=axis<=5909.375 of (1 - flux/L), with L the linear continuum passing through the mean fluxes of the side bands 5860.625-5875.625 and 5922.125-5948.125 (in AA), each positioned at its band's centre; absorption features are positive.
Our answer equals 2.9 AA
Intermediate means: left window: 6.99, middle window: 6.34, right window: 6.89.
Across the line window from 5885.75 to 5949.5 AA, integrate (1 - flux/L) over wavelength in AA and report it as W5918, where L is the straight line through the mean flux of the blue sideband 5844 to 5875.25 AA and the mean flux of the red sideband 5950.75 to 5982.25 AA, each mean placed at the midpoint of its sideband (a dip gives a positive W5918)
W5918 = 5.0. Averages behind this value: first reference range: 7.01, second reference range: 7.06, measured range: 6.49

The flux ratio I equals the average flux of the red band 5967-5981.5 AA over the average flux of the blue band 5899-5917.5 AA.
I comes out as 1.1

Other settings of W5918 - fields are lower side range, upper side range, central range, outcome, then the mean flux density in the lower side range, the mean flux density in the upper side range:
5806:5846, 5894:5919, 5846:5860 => -0.4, 7.05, 6.35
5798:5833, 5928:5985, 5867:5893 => 0.8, 7.06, 6.96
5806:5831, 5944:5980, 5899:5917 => 1.6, 6.98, 7.08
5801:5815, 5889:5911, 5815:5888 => -4.9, 7.08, 6.07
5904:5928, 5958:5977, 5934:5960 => -0.2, 6.59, 7.2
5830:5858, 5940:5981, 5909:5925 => 0.9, 7.12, 7.04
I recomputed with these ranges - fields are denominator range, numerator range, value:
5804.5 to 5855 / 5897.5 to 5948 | 0.95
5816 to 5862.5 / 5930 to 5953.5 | 0.98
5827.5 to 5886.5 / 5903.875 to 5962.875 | 0.96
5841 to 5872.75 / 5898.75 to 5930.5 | 0.93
